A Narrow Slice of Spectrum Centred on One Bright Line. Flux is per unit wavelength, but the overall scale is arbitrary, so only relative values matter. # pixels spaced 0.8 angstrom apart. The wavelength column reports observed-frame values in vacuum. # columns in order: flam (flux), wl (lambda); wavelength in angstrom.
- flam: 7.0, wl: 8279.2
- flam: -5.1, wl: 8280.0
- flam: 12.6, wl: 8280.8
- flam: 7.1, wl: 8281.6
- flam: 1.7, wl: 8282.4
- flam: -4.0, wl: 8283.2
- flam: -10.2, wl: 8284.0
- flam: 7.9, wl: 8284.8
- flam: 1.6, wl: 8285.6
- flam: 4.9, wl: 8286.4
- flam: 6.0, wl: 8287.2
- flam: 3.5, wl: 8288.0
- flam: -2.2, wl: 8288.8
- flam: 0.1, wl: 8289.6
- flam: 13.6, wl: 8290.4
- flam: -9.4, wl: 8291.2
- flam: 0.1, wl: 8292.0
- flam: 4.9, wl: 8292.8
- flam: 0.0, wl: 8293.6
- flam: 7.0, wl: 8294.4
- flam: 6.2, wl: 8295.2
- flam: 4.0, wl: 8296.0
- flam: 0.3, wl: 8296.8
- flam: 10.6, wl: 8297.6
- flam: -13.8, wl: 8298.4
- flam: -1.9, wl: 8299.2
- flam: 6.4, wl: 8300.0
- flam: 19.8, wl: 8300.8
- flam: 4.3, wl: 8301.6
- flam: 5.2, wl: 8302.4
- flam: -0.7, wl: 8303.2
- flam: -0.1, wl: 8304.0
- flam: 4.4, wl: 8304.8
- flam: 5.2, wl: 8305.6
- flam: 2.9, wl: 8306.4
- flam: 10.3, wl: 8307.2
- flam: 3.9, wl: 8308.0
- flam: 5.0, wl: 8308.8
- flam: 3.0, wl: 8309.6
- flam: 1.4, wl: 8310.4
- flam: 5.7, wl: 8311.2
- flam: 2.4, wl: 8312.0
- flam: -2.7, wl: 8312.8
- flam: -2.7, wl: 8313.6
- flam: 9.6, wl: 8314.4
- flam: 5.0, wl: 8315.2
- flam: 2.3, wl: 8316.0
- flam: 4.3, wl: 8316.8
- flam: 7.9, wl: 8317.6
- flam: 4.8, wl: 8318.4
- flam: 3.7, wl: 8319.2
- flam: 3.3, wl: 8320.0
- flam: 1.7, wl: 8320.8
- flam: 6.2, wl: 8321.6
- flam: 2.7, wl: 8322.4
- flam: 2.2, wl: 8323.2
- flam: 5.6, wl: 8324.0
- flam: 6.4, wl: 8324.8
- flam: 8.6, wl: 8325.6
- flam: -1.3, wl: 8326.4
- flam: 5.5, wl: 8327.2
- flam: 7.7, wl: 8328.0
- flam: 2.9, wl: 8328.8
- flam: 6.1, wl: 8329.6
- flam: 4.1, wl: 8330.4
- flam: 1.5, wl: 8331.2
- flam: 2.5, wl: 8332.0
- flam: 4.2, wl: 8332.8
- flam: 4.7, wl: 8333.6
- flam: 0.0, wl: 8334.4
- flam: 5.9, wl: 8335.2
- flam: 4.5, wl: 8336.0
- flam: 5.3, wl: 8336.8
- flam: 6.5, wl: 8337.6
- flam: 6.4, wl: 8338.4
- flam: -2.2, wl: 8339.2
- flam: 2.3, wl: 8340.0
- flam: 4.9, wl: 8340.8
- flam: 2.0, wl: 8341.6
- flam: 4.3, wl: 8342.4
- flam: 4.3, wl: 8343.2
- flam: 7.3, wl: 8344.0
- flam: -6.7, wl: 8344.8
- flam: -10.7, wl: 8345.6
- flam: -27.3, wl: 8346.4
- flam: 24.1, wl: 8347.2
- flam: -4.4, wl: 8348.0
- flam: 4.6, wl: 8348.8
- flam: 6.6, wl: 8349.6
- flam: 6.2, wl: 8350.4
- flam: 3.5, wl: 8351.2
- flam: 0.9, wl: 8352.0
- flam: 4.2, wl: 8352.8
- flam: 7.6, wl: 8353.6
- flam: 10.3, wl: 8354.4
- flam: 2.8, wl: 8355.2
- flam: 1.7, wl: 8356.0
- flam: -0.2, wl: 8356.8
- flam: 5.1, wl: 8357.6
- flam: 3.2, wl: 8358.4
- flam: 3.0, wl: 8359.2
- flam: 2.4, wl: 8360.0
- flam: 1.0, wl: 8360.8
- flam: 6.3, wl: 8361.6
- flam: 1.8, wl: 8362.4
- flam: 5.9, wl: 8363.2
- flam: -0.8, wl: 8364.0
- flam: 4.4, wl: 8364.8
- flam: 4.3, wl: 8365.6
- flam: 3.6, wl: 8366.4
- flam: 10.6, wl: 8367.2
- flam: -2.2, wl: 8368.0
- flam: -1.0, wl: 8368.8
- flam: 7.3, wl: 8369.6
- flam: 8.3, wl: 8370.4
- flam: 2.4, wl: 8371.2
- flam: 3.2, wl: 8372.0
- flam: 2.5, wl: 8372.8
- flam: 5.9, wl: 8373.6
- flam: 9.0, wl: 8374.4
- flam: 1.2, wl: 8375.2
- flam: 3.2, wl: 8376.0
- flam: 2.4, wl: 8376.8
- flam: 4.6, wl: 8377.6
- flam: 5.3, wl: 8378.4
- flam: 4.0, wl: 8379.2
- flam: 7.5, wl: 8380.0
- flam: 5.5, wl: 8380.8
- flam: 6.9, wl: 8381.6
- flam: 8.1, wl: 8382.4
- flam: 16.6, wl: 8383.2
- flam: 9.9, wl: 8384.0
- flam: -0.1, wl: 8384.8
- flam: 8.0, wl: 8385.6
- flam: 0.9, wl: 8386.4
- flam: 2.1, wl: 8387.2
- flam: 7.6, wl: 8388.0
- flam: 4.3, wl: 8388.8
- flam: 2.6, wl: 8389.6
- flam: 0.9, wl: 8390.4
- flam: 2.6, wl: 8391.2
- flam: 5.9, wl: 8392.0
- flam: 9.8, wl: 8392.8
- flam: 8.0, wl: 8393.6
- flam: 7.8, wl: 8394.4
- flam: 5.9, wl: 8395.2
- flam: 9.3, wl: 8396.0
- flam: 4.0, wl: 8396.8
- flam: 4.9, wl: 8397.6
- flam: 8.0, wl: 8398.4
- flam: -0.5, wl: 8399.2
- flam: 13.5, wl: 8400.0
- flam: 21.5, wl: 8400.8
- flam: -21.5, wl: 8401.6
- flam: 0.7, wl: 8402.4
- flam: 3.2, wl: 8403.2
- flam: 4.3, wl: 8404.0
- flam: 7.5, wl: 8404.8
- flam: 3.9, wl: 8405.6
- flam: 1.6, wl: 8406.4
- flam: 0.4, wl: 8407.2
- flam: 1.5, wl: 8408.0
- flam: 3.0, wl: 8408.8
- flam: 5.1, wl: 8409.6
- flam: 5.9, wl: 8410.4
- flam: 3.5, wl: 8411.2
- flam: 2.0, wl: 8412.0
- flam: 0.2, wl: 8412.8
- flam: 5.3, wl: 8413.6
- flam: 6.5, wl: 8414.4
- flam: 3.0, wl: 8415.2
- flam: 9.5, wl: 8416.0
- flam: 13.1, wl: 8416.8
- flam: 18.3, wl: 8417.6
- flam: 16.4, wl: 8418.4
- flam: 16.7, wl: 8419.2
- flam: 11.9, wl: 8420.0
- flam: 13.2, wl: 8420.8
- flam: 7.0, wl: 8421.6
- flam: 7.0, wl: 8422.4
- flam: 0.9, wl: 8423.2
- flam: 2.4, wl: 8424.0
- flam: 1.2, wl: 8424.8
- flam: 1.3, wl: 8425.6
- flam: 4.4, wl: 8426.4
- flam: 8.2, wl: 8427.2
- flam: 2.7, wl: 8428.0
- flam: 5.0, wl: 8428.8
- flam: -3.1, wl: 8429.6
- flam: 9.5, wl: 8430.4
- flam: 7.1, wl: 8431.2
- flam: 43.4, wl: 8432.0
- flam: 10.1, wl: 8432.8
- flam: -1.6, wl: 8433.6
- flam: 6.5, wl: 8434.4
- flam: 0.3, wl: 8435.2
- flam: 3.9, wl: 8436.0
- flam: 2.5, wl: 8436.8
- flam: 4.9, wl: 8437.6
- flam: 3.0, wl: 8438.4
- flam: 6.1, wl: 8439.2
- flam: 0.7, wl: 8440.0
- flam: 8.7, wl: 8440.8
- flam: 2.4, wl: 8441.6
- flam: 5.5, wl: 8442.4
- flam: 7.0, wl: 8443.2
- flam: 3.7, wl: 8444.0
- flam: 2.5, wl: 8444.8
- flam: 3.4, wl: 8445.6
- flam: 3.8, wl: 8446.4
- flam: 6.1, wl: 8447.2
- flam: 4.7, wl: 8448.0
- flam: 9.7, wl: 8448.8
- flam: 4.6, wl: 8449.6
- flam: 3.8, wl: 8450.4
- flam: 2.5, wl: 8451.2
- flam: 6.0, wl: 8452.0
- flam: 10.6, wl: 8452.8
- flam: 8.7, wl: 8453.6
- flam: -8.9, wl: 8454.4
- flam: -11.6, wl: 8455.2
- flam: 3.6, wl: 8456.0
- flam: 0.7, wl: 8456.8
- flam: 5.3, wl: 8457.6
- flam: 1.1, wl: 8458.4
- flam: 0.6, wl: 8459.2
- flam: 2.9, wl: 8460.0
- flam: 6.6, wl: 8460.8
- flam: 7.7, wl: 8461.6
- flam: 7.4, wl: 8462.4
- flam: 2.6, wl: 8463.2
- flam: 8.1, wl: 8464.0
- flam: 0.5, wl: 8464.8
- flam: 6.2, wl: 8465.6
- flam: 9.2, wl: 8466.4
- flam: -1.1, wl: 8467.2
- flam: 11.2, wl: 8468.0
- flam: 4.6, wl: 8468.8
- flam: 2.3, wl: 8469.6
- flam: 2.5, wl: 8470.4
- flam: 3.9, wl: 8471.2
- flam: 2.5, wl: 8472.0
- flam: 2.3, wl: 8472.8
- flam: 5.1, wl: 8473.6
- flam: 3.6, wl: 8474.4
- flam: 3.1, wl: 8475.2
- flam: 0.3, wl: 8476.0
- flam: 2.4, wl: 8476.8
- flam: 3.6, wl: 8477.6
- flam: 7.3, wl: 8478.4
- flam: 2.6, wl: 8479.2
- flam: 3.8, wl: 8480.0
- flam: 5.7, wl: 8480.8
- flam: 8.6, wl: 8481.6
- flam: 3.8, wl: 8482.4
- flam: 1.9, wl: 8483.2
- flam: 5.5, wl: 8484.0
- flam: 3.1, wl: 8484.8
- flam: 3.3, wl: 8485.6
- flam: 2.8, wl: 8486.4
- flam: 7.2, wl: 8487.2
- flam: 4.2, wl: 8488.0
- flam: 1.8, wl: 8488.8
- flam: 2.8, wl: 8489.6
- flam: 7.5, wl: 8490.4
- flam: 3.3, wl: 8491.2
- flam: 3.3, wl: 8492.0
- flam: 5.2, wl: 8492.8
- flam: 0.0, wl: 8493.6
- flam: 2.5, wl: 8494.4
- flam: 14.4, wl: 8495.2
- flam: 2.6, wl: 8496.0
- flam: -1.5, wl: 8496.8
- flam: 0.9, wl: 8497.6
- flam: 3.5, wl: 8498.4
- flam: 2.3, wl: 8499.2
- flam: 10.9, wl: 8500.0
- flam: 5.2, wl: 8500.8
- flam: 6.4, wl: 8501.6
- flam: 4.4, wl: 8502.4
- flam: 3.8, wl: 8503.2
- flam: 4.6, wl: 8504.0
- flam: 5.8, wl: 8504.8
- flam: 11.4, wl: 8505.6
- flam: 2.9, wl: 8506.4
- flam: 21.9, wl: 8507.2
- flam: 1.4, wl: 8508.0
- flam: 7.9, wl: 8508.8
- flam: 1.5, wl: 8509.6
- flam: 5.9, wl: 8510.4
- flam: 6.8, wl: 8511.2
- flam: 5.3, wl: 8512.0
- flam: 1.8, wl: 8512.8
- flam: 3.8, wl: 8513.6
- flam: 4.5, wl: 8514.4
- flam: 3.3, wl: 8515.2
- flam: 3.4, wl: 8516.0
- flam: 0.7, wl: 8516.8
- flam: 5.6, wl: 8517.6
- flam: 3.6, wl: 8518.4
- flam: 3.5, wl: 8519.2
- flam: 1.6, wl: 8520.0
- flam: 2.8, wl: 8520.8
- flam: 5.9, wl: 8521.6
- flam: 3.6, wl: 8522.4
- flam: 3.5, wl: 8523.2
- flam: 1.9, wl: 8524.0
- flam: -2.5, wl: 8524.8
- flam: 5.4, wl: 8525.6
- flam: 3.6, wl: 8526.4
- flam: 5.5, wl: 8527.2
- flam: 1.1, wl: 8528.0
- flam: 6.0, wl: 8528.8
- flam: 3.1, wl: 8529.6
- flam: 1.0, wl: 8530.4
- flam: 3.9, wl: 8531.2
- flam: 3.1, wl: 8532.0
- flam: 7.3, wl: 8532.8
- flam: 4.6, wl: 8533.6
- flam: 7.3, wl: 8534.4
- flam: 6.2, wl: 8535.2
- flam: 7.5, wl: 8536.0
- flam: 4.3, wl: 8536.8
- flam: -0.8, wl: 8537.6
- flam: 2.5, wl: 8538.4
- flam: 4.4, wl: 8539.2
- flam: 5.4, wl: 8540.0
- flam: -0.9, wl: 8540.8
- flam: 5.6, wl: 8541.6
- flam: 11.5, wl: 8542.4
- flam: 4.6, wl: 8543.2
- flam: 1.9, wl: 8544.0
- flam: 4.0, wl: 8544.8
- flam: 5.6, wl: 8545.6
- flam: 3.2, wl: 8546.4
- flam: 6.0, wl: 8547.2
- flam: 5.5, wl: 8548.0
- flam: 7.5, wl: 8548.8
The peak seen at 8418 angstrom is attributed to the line Hgamma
